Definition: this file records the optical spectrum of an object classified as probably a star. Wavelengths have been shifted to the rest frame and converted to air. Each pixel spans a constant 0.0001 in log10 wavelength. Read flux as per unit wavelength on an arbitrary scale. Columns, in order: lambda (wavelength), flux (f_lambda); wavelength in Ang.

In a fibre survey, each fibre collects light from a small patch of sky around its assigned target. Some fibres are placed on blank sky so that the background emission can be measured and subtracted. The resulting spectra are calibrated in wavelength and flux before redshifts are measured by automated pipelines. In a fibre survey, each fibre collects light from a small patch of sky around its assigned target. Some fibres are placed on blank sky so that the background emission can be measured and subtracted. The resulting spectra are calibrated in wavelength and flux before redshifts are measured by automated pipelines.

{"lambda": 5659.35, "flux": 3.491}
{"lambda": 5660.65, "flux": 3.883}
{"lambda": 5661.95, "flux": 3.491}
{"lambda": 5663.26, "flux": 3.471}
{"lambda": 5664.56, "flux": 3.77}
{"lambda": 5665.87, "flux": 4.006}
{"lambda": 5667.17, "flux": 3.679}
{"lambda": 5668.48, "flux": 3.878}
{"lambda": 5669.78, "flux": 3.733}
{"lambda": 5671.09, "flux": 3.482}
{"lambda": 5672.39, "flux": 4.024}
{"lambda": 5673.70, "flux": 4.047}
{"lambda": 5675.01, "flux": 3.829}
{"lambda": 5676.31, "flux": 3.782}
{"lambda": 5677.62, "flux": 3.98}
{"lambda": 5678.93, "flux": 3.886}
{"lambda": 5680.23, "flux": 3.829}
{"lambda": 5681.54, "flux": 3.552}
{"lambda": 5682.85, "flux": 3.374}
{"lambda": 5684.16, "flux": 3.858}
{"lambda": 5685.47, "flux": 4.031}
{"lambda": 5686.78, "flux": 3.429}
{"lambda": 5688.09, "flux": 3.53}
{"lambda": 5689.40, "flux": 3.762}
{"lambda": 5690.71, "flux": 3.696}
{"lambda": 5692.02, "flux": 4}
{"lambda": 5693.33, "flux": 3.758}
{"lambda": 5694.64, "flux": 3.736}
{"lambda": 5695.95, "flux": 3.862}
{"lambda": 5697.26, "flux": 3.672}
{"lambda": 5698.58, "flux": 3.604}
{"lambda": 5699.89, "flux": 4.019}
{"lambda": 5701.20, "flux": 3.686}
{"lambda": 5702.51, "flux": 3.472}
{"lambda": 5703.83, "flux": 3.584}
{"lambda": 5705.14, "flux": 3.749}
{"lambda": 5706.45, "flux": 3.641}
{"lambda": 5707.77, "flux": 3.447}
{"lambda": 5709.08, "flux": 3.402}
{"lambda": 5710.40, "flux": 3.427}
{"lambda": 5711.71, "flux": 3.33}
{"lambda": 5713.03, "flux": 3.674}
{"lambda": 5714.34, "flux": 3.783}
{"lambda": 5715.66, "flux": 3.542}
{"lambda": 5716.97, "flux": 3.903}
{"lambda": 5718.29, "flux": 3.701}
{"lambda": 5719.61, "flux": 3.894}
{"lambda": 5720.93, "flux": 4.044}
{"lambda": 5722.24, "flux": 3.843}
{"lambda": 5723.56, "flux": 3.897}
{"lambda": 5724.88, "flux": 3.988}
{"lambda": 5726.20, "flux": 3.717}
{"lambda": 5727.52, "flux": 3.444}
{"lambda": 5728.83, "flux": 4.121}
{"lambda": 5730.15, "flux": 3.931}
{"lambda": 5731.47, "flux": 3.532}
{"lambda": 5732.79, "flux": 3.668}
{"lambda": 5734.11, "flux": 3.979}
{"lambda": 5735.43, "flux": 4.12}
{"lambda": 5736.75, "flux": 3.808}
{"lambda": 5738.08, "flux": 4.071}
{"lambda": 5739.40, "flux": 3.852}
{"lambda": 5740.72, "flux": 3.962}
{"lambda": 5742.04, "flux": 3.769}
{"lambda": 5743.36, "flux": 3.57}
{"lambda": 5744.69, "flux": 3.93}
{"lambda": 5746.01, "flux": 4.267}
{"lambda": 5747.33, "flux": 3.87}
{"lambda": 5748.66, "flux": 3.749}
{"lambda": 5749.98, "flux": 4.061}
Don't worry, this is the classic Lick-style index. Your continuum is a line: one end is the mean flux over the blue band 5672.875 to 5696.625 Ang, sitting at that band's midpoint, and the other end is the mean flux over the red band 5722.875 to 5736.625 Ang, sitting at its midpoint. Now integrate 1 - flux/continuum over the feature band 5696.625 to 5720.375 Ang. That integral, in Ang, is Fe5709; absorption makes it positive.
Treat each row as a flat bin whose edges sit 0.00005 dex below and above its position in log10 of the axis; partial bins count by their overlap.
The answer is 1.0 Ang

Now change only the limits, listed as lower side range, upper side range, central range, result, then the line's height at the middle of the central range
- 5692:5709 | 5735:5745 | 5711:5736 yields 0.03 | 3.8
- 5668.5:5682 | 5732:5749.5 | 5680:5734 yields 2.02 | 3.86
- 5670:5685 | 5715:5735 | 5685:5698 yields 0.18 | 3.8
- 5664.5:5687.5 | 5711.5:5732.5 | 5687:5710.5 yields 0.70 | 3.78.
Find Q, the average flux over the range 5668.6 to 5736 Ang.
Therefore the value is 3.75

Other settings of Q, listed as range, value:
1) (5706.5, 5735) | 3.73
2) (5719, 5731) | 3.87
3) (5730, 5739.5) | 3.87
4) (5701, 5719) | 3.59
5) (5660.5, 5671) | 3.72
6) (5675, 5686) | 3.79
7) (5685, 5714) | 3.66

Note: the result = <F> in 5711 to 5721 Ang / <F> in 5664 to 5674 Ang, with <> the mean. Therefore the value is 1.0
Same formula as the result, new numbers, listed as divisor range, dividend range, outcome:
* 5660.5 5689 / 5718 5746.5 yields 1.03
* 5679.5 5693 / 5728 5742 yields 1.05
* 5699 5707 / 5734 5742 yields 1.07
